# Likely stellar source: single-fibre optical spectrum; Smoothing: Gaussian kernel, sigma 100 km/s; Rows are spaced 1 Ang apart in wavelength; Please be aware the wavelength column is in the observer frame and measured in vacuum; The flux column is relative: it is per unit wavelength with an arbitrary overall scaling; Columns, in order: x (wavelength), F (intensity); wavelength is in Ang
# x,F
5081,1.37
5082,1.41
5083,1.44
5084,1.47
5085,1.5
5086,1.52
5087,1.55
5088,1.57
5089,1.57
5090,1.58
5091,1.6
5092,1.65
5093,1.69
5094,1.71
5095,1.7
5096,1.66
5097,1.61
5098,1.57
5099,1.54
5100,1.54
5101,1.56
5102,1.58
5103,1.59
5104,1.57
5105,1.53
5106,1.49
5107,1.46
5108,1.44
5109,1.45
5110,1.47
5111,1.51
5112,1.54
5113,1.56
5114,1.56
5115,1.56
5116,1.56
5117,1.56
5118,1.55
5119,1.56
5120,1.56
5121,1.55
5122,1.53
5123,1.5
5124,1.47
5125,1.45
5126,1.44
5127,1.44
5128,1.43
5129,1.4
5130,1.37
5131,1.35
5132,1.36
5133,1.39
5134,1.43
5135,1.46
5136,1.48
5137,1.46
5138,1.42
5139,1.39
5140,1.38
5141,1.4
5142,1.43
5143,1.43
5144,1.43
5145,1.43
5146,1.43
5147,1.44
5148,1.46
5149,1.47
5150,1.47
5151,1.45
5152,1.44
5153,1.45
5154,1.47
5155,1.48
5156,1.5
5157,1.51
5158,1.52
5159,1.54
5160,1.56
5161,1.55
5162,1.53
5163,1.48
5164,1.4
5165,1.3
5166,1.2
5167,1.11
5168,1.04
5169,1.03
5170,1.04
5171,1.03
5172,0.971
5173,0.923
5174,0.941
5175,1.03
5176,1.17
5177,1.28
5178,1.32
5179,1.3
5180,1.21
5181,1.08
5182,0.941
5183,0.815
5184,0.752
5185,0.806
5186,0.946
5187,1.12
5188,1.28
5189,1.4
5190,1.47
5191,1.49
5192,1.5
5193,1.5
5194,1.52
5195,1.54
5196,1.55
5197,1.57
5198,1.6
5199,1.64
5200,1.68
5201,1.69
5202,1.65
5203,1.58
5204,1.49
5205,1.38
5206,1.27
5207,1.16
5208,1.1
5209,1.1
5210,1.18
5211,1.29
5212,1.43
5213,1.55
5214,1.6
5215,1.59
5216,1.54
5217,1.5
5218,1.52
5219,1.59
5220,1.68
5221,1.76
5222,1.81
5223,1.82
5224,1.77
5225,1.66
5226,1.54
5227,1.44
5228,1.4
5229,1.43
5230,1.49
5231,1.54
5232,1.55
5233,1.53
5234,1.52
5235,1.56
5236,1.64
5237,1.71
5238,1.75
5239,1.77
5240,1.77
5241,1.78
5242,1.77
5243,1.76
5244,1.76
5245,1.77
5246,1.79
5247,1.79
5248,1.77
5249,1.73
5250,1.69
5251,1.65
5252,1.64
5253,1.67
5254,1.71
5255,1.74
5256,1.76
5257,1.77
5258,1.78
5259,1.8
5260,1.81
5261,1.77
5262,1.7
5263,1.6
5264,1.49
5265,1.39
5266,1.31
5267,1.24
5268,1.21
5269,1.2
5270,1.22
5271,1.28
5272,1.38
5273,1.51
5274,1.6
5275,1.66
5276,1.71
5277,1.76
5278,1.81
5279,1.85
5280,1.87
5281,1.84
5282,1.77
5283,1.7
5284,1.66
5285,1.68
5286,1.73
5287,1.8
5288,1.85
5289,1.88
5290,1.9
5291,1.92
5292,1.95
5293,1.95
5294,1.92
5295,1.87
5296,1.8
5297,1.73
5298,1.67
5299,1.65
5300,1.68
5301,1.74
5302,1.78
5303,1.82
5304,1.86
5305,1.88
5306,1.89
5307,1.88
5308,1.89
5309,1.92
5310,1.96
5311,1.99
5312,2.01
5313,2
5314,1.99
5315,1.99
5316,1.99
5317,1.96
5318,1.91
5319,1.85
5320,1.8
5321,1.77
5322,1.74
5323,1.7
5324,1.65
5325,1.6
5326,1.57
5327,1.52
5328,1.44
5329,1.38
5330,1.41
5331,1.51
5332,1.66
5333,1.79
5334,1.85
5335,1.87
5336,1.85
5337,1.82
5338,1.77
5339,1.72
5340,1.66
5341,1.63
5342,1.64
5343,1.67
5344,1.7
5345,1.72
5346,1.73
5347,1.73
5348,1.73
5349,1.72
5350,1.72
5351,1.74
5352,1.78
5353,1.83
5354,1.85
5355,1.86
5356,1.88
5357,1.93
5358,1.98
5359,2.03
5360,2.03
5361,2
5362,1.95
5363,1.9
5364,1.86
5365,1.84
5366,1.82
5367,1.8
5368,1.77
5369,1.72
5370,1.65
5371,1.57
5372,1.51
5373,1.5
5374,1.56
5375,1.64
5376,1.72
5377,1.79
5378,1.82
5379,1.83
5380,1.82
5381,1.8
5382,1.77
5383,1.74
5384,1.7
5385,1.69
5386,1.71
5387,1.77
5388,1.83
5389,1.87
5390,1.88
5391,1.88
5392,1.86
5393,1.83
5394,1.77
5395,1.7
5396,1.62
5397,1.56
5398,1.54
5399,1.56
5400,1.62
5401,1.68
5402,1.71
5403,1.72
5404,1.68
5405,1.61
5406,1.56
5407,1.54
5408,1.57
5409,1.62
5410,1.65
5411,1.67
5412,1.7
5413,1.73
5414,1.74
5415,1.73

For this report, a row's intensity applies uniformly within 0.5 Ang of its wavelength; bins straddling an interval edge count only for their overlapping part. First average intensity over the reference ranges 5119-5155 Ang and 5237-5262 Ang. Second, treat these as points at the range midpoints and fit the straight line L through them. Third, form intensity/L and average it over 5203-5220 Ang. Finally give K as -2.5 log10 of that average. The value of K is 0.170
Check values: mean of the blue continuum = 1.44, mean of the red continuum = 1.75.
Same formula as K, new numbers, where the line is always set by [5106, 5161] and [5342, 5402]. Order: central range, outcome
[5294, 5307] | -0.07 mag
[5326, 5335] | 0.08 mag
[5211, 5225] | -0.03 mag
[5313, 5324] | -0.10 mag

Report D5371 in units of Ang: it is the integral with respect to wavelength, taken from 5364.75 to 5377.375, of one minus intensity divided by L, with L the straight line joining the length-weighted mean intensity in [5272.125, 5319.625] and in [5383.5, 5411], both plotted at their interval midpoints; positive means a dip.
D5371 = 0.4 Ang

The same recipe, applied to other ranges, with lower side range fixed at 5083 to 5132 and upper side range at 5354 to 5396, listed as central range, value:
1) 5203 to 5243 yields 2.5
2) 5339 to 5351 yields 0.4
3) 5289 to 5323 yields -2.8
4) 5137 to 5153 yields 1.4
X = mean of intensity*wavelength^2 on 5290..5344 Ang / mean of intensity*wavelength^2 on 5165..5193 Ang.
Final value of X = 1.7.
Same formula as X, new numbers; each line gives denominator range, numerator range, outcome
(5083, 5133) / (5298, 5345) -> 1.26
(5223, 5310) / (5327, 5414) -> 1.06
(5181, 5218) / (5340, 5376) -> 1.38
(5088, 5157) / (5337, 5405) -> 1.29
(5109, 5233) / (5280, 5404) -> 1.34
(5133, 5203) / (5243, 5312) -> 1.33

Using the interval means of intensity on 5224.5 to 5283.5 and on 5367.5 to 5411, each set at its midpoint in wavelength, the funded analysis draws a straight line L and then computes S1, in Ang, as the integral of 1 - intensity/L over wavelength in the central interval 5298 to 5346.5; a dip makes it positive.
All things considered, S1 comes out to -3.0 Ang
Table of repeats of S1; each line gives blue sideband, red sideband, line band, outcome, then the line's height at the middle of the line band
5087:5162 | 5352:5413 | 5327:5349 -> 0.37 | 1.71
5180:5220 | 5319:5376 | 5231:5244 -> -1.86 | 1.46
